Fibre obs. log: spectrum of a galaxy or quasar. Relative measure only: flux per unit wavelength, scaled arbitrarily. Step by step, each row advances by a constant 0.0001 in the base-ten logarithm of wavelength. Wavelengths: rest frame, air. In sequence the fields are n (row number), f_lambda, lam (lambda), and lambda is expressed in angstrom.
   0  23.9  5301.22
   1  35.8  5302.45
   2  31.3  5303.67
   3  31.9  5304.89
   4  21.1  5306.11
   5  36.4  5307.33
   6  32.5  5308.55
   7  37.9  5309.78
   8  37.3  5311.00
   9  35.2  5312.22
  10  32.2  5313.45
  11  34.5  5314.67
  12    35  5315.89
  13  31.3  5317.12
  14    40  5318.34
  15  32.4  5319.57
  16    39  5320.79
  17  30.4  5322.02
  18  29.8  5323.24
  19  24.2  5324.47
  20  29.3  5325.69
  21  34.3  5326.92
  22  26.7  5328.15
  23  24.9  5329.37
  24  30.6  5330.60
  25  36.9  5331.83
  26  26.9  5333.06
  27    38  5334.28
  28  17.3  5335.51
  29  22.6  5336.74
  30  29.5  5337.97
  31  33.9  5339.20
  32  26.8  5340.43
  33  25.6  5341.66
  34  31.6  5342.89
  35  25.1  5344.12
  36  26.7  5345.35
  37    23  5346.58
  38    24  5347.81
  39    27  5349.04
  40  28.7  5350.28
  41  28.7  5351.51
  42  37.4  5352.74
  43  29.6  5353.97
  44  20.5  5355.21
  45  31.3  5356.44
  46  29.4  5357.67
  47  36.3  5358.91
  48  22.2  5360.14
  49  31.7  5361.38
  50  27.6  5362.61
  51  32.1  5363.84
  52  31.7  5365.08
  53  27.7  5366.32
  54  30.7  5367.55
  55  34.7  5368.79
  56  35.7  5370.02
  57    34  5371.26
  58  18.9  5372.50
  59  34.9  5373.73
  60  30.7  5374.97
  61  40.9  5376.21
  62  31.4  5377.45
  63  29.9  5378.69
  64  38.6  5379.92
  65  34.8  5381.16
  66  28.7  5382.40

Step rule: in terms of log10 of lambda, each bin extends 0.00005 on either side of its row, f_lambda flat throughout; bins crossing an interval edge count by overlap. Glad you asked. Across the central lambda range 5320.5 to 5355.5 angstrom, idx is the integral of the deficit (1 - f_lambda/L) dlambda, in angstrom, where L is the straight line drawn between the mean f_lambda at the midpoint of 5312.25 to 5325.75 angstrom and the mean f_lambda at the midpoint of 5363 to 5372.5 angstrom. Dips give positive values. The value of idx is 4.0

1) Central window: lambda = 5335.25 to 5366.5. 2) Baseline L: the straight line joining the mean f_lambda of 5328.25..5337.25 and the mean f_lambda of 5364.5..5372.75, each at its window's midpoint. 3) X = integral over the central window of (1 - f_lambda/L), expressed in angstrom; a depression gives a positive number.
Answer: 1.6 angstrom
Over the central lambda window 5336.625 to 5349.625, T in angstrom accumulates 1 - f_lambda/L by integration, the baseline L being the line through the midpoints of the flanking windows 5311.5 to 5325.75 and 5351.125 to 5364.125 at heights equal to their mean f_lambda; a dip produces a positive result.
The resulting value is 1.62 angstrom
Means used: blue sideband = 33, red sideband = 29.7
